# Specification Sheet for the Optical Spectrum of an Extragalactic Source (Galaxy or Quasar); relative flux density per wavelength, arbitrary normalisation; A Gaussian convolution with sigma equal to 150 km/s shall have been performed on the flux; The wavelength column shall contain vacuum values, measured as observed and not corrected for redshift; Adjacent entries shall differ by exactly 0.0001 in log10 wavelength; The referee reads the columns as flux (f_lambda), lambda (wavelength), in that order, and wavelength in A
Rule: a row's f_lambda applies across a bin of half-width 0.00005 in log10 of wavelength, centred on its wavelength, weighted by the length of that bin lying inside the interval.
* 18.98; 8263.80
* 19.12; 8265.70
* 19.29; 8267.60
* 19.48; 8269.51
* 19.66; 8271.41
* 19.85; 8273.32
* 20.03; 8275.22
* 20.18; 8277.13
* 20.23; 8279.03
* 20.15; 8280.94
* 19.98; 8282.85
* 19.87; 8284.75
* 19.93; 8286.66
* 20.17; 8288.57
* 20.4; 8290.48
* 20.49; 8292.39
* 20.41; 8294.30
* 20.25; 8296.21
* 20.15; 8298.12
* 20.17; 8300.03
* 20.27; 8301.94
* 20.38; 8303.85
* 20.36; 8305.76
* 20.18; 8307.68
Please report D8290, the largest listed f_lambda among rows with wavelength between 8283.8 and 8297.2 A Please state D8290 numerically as 20.49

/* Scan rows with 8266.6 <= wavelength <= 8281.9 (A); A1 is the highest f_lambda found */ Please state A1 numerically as 20.23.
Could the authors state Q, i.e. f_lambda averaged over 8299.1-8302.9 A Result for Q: 20.2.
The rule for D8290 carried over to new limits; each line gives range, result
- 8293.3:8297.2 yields 20.41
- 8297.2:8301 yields 20.17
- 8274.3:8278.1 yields 20.18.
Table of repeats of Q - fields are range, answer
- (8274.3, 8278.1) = 20.1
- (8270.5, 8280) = 20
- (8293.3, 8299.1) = 20.3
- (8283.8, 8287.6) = 19.9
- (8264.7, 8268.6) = 19.2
